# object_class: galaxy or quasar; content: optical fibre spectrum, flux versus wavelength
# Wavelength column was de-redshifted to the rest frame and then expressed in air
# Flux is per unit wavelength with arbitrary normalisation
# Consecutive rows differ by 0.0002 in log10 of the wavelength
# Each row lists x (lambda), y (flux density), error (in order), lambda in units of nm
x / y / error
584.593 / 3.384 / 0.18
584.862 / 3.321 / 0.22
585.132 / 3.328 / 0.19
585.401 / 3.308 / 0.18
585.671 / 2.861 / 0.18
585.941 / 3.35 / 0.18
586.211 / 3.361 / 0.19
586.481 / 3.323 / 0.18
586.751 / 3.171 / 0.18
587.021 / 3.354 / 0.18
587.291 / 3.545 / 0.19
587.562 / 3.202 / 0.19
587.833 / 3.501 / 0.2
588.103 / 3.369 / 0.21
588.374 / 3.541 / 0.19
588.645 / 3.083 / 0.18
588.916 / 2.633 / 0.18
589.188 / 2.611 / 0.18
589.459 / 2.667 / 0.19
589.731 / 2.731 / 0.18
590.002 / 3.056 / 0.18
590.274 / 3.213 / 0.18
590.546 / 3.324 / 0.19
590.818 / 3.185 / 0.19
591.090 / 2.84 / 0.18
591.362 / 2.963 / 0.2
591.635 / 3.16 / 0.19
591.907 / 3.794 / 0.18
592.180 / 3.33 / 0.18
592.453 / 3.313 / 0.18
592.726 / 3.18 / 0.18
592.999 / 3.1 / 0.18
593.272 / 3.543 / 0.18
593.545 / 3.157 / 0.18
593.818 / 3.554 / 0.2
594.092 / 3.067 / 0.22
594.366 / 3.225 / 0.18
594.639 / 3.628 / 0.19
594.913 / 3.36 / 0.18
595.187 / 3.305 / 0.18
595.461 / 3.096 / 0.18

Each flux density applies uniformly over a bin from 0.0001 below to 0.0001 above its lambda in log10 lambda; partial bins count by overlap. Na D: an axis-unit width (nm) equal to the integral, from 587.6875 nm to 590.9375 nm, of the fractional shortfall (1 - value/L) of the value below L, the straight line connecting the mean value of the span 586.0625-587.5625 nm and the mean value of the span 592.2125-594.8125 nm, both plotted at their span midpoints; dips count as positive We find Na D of 0.25 nm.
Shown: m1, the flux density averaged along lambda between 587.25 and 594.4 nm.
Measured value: 3.18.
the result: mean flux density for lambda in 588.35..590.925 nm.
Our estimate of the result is 2.98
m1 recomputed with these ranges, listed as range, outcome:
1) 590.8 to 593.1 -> 3.21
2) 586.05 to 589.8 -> 3.16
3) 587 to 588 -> 3.41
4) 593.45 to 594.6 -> 3.29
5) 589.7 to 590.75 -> 3.12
